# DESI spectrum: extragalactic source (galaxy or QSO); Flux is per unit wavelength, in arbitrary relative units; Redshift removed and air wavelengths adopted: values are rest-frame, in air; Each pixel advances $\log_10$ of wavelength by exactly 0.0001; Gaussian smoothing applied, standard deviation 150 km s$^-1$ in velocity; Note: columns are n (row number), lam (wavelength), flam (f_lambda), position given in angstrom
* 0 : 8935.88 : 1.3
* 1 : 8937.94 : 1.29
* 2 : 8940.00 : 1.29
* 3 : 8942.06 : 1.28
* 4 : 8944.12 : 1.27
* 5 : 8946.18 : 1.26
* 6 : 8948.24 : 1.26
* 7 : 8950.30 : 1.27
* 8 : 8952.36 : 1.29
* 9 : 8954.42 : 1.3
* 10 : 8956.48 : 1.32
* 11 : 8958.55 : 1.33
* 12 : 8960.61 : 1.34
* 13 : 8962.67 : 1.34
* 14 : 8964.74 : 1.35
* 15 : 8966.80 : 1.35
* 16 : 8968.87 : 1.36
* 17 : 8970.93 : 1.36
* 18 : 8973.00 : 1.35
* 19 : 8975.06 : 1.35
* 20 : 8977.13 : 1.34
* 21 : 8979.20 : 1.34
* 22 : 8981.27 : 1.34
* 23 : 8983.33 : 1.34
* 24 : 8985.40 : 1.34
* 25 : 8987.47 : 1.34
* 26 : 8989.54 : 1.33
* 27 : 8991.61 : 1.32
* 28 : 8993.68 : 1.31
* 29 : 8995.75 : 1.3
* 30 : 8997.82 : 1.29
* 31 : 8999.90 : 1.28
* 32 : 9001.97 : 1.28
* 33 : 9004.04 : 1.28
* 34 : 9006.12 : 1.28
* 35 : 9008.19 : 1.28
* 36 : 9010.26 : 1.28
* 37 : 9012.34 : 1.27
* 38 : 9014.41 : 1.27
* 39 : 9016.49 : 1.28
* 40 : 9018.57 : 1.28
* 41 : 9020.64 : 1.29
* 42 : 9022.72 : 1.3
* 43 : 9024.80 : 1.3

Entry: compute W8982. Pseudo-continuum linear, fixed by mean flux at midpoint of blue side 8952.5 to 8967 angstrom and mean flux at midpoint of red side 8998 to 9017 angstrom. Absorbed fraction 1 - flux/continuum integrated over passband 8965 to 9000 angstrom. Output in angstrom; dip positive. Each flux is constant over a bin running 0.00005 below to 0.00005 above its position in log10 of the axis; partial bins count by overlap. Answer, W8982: -0.8 angstrom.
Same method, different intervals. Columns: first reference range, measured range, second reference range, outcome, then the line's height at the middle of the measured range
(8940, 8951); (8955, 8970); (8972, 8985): -0.4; 1.31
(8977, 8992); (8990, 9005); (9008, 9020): 0.2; 1.31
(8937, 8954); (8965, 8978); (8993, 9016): -0.7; 1.28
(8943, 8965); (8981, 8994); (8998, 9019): -0.5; 1.29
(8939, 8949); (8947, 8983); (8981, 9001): -1.0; 1.29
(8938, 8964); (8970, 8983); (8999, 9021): -0.6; 1.29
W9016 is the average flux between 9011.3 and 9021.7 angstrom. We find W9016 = 1.28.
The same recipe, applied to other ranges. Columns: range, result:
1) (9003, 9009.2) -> 1.28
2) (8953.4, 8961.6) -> 1.32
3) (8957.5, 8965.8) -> 1.34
